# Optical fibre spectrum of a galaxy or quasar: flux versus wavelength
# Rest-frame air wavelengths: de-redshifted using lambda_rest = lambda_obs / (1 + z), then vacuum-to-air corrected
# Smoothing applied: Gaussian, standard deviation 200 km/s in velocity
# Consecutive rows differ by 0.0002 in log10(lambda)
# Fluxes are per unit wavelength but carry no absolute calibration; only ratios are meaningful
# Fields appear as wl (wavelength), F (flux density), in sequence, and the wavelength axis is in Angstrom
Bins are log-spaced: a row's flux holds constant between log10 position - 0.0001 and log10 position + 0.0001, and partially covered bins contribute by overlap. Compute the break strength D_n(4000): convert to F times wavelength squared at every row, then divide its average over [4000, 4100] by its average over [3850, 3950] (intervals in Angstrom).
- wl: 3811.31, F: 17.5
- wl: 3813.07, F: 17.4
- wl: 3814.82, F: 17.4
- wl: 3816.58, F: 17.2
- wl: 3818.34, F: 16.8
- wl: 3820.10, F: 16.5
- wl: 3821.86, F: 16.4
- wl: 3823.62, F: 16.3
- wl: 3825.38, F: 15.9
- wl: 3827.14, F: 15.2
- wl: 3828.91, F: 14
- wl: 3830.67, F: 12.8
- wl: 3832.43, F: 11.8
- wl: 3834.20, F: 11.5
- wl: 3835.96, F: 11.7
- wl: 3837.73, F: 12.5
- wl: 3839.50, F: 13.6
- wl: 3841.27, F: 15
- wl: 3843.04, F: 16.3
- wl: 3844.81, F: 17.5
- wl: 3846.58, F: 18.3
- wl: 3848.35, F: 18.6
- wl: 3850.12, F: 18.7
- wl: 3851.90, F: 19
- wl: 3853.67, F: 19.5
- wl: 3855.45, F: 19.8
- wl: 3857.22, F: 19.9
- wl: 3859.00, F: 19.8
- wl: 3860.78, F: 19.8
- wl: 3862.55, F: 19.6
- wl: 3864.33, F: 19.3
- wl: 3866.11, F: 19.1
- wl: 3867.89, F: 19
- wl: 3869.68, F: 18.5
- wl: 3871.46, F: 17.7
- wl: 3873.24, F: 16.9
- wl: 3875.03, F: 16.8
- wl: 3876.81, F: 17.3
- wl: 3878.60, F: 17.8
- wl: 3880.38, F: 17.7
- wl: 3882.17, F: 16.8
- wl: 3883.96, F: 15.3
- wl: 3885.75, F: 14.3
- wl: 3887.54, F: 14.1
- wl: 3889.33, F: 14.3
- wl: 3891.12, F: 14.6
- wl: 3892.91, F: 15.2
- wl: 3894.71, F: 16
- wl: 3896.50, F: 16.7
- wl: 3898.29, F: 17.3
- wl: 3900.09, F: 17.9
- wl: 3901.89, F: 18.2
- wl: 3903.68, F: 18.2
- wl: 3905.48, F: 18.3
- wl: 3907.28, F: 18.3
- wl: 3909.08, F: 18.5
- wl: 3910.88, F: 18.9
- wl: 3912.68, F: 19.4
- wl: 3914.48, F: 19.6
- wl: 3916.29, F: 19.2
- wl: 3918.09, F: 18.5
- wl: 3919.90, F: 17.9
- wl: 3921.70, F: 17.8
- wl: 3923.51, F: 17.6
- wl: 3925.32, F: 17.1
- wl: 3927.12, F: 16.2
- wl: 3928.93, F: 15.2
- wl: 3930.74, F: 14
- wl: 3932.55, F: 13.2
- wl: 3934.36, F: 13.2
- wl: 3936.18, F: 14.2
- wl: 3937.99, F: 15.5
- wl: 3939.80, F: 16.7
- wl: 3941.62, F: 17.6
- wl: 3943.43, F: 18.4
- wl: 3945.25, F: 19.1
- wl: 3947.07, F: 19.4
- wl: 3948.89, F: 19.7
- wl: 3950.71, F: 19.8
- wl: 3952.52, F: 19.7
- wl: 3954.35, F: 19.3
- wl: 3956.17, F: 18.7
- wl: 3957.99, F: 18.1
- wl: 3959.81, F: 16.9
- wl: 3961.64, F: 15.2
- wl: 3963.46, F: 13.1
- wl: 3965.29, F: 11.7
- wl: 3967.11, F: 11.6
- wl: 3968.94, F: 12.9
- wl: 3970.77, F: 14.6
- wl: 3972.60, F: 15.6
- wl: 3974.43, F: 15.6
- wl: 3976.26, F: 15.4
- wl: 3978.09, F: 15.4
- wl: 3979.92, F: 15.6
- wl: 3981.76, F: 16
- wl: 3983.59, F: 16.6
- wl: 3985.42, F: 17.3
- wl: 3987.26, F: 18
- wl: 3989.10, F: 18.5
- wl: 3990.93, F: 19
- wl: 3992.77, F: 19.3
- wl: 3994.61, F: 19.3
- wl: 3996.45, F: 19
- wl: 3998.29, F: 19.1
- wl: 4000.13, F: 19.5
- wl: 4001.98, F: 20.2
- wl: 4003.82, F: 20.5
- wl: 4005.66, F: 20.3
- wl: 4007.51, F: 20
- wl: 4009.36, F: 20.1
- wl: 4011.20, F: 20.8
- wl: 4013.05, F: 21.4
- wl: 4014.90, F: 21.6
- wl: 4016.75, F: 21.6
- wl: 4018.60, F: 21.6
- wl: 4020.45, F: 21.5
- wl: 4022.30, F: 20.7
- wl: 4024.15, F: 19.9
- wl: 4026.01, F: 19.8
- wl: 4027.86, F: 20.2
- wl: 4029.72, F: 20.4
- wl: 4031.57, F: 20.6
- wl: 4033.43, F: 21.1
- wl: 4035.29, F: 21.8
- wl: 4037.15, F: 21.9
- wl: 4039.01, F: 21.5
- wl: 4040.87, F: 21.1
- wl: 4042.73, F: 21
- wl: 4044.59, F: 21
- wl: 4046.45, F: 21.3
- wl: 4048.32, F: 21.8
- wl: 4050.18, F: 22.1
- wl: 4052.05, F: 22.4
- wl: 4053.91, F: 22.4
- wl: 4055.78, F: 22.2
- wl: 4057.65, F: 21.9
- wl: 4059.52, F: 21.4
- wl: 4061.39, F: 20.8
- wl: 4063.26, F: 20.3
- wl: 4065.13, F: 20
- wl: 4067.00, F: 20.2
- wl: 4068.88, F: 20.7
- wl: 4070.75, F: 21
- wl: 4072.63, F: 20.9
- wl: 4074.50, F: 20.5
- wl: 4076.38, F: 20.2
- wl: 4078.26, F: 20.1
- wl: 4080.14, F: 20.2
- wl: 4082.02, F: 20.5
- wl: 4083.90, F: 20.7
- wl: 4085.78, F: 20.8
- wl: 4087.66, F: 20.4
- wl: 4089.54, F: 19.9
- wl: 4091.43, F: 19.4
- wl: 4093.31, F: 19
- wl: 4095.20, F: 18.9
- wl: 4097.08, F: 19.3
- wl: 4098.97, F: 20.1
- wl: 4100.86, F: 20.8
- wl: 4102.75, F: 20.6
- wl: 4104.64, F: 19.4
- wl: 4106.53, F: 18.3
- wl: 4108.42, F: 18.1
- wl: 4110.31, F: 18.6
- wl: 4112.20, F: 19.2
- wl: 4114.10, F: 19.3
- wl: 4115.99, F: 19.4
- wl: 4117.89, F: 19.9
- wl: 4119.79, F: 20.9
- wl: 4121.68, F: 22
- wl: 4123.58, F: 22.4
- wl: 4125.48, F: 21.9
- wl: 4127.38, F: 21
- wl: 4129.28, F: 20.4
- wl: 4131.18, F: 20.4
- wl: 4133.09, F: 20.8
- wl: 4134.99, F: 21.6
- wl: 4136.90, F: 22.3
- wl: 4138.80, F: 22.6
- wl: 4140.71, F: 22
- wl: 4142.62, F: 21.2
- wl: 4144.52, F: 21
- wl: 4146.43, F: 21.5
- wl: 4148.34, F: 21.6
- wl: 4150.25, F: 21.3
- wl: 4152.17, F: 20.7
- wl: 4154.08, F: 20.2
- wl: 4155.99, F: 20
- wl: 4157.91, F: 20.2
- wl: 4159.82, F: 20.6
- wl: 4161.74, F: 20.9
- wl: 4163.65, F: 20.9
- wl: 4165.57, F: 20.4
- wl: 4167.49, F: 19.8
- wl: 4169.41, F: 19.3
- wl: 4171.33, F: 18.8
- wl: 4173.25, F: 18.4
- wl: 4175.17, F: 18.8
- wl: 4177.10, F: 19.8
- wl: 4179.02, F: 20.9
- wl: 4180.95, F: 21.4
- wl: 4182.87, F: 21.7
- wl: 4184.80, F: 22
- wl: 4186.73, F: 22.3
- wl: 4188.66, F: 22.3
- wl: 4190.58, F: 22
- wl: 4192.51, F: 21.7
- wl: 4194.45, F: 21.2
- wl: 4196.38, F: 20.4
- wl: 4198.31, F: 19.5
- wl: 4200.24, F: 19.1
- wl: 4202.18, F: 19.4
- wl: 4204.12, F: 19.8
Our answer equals 1.28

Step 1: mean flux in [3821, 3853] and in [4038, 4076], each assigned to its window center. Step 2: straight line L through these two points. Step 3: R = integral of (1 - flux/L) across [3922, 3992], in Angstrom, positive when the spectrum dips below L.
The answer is 8.1 Angstrom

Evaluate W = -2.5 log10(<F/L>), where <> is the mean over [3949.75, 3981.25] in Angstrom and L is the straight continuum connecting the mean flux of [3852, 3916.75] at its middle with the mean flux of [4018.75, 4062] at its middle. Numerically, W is 0.229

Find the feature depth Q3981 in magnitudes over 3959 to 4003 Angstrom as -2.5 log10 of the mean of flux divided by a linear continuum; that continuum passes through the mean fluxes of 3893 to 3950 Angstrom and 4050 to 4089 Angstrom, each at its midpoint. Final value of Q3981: 0.142 mag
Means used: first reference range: 17.3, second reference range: 20.9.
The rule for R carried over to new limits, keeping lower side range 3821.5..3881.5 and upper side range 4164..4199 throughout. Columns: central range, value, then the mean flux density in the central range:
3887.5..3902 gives 1.1 Angstrom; 16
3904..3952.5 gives 0.7 Angstrom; 17.5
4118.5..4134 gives -0.9 Angstrom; 21.2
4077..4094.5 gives -0.5 Angstrom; 20.1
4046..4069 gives -2.6 Angstrom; 21.4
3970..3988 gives 2.3 Angstrom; 16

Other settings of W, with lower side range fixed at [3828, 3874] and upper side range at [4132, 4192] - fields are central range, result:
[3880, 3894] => 0.15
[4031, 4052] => -0.11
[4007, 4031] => -0.09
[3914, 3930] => 0.02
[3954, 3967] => 0.17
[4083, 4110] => 0.02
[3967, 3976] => 0.27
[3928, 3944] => 0.18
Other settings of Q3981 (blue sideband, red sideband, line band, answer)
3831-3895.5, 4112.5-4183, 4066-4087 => -0.04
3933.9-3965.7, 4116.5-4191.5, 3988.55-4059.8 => -0.12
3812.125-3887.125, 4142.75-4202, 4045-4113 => -0.05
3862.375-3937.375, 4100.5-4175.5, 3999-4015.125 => -0.10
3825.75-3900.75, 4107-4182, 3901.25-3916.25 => -0.09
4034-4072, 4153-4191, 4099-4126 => 0.05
